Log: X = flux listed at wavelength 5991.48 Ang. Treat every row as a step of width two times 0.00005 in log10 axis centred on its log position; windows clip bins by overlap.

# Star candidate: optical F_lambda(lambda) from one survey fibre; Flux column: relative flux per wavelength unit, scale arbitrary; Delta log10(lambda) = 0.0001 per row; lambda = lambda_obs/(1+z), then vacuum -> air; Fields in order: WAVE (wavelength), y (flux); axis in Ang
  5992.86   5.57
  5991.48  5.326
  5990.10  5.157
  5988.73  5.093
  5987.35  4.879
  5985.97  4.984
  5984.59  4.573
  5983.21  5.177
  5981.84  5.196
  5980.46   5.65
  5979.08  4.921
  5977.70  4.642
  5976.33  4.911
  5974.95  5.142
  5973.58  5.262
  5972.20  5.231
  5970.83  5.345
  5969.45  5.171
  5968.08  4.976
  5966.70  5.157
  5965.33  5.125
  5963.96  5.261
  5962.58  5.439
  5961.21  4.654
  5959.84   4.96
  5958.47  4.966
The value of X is 5.326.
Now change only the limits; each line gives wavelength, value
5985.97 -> 4.984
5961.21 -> 4.654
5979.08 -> 4.921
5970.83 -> 5.345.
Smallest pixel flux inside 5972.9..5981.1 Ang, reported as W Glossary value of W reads 4.642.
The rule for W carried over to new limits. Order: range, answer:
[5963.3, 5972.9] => 4.976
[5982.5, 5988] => 4.573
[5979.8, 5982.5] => 5.196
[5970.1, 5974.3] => 5.231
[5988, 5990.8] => 5.093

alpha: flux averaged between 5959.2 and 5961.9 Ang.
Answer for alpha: 4.82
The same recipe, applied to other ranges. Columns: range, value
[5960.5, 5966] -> 5.12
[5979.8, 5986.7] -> 5.11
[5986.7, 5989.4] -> 4.98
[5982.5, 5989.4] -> 4.94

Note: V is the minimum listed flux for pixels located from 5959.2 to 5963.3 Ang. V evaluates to 4.654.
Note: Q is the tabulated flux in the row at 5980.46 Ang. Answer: 5.65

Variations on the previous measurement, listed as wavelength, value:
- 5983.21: 5.177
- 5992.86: 5.57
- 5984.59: 4.573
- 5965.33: 5.125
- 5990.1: 5.157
